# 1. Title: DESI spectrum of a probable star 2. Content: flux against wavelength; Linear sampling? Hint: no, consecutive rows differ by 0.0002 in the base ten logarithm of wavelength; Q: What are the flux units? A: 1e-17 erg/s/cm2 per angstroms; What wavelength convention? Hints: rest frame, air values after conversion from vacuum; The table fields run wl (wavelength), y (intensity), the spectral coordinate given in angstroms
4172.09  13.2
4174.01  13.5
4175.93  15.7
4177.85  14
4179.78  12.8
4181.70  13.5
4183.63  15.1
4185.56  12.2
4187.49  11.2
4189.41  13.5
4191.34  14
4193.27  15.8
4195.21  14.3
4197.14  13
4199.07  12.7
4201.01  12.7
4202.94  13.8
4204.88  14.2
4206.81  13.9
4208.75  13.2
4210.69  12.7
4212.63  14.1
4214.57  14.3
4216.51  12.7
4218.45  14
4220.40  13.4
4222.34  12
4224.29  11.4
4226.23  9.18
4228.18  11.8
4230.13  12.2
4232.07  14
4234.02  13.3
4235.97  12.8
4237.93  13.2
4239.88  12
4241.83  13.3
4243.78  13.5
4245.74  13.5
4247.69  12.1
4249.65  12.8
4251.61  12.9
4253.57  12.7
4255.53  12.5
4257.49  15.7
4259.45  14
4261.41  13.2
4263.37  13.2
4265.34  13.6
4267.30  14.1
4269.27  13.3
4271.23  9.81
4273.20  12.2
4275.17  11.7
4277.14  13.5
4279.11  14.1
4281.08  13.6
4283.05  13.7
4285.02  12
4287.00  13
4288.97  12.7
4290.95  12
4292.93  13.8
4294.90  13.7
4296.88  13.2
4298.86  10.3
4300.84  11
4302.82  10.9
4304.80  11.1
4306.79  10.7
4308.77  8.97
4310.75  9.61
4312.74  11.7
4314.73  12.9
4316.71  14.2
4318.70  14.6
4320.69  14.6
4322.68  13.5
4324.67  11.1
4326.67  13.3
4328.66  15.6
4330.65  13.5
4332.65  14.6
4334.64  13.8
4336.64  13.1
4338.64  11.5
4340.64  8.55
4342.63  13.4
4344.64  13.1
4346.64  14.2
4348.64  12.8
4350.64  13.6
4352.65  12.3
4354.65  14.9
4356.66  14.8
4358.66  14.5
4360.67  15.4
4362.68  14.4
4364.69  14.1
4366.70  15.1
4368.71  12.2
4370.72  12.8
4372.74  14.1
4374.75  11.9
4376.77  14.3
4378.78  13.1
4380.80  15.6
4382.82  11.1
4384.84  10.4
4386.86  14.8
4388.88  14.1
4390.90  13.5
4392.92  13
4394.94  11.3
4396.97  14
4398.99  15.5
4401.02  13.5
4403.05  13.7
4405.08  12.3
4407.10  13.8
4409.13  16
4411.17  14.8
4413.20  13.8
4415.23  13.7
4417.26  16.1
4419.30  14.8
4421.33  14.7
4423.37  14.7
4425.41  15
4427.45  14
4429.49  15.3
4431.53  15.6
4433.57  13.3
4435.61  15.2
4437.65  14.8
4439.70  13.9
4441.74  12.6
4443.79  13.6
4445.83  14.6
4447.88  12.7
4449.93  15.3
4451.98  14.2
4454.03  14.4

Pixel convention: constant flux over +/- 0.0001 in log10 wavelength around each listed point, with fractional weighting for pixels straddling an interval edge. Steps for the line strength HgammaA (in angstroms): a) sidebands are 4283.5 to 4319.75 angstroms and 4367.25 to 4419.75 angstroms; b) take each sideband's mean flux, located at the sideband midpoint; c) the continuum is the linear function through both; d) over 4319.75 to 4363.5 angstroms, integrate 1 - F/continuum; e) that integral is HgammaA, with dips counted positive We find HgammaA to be -2.54 angstroms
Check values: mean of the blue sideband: 12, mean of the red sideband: 13.6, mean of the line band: 13.5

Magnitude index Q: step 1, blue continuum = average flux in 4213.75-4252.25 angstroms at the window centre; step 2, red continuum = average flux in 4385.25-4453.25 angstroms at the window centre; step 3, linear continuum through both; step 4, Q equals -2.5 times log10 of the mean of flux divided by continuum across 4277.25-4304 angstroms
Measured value 0.044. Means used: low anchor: 12.7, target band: 12.6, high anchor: 14.2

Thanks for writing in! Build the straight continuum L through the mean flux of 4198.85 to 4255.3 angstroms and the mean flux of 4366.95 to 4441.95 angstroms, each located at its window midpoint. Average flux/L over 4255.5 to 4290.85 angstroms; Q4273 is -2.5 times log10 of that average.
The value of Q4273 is 0.01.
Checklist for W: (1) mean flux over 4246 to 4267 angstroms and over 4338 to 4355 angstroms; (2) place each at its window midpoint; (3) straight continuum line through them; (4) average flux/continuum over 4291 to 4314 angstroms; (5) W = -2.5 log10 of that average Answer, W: 0.14 mag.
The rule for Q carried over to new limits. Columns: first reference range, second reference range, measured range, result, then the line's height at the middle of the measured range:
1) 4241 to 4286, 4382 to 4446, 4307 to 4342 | 0.07 mag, 13.5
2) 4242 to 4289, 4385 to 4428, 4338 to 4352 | 0.10 mag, 13.6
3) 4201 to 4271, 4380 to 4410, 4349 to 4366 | -0.07 mag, 13.4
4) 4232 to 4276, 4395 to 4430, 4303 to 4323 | 0.12 mag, 13.5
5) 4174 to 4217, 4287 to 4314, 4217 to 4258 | 0.00 mag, 12.8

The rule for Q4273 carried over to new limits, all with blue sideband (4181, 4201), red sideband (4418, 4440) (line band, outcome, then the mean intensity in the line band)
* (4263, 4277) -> 0.107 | 12.6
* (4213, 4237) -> 0.085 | 12.6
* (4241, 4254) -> 0.065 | 13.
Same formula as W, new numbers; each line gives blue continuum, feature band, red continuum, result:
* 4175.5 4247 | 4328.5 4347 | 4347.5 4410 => 0.045 mag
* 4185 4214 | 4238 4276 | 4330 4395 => 0.037 mag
